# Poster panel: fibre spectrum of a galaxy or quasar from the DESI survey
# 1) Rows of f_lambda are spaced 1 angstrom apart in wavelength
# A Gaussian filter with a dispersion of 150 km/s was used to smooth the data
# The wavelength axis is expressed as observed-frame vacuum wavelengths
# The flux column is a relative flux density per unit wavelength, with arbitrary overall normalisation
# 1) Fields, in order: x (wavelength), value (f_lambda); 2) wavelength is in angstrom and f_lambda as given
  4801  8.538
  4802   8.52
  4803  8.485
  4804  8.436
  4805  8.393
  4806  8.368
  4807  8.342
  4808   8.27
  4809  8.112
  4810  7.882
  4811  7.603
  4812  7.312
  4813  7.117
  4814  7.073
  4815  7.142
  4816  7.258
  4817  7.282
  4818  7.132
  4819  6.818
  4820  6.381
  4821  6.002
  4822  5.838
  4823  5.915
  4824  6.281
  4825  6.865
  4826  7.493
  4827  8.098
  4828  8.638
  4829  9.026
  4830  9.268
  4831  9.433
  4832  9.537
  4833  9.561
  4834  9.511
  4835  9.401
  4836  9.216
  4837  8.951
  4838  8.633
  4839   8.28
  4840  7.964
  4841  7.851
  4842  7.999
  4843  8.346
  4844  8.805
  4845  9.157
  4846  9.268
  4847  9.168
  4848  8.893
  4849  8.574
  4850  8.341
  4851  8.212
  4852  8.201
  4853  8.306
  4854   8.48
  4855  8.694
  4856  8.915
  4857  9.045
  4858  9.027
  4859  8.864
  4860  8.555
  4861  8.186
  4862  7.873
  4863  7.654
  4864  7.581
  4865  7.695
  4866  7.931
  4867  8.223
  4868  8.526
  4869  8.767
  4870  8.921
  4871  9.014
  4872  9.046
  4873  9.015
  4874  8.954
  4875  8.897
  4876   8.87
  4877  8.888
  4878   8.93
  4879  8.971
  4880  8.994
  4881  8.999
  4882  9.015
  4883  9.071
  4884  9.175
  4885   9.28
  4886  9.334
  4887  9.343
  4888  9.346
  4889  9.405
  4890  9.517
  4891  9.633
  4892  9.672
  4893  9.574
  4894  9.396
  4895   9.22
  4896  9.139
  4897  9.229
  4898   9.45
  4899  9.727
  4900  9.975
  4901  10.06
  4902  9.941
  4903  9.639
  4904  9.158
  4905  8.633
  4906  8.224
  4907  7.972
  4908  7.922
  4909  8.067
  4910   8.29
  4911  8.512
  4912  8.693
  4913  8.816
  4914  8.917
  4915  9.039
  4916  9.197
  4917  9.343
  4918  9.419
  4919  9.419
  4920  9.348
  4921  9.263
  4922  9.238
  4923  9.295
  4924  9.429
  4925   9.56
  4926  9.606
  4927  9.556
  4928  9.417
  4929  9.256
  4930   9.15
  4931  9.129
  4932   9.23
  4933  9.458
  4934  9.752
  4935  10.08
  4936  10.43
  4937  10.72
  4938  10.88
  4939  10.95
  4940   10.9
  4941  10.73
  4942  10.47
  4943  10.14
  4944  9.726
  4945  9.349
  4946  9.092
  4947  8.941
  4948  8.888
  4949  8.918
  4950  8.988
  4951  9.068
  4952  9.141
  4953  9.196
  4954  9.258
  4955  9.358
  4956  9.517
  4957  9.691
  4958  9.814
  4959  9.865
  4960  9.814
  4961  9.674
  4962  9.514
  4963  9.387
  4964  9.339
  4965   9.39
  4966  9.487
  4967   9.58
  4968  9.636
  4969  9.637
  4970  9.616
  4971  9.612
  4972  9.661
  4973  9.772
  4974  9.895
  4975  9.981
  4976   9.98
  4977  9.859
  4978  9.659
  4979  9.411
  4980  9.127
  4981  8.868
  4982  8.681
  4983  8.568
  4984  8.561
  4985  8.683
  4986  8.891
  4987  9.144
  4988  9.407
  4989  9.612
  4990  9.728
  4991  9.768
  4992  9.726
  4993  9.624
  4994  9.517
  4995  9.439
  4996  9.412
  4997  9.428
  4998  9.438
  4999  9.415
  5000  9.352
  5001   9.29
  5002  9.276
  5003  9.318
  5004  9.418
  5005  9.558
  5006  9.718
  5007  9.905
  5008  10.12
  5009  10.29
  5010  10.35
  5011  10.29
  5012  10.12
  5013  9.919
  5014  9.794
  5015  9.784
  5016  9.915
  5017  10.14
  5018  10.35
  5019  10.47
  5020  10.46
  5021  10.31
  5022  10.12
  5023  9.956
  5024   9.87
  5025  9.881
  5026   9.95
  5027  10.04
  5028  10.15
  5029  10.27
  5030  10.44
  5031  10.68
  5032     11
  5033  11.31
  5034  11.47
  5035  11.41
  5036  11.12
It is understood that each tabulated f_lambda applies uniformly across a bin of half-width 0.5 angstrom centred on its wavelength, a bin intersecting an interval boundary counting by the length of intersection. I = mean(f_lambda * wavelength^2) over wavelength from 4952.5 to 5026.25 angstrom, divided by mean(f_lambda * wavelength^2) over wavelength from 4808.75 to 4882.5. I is 1.2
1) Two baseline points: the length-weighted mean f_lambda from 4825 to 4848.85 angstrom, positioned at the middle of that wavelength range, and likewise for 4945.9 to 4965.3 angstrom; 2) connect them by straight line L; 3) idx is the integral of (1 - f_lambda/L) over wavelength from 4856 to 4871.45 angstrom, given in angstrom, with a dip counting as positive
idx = 0.8 angstrom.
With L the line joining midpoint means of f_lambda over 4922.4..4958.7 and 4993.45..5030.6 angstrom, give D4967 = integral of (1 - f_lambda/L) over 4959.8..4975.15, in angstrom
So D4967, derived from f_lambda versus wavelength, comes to 0.2 angstrom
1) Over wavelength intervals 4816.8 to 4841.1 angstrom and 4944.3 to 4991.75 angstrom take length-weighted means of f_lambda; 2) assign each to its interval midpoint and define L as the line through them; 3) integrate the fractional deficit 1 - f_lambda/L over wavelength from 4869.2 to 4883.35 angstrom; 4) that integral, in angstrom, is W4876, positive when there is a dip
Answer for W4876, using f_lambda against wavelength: -0.8 angstrom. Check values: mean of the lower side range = 7.99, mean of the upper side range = 9.39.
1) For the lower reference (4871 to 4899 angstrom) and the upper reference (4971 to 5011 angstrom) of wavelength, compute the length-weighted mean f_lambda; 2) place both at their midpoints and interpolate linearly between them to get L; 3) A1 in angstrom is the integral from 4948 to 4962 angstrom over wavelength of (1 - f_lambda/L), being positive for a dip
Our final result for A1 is 0.01 angstrom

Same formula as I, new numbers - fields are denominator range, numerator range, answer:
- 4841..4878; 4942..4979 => 1.16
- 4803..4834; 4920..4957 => 1.30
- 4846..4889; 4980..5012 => 1.14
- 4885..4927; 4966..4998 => 1.06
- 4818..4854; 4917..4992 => 1.22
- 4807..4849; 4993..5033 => 1.33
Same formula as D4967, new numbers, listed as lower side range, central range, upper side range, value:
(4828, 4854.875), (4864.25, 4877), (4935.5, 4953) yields 0.6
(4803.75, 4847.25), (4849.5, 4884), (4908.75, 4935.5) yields -0.3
